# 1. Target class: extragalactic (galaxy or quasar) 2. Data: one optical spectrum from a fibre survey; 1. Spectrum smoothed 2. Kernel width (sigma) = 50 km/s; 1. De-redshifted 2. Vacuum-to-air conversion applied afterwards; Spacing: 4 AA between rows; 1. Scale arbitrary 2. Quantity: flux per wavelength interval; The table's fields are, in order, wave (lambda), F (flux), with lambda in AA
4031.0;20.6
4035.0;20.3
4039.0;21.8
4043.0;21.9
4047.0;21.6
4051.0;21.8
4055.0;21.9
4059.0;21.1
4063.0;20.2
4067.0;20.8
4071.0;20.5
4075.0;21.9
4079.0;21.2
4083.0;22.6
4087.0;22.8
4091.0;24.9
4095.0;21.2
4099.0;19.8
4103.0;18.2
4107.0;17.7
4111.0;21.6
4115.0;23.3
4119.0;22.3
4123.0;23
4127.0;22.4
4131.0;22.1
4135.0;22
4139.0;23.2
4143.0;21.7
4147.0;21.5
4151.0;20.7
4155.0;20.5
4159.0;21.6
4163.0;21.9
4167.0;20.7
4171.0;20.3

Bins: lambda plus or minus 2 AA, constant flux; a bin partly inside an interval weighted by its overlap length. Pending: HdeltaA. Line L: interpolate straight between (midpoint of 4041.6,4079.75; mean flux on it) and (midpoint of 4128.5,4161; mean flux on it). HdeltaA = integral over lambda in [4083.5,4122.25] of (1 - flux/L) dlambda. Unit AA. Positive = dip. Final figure 0.11 AA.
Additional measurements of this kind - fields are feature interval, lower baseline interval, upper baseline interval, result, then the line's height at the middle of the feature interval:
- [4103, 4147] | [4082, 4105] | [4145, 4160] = -1.0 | 21.3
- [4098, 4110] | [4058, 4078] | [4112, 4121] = 1.9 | 22.2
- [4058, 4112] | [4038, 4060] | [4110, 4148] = 2.4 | 22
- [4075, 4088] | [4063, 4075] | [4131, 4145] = -0.7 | 21.1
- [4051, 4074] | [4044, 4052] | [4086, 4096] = 1.2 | 22.2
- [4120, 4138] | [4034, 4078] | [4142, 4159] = -1.1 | 21.2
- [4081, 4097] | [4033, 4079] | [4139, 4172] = -1.2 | 21.3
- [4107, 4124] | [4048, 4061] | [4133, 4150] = 0.0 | 21.9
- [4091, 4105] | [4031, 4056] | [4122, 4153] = 0.9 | 21.8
